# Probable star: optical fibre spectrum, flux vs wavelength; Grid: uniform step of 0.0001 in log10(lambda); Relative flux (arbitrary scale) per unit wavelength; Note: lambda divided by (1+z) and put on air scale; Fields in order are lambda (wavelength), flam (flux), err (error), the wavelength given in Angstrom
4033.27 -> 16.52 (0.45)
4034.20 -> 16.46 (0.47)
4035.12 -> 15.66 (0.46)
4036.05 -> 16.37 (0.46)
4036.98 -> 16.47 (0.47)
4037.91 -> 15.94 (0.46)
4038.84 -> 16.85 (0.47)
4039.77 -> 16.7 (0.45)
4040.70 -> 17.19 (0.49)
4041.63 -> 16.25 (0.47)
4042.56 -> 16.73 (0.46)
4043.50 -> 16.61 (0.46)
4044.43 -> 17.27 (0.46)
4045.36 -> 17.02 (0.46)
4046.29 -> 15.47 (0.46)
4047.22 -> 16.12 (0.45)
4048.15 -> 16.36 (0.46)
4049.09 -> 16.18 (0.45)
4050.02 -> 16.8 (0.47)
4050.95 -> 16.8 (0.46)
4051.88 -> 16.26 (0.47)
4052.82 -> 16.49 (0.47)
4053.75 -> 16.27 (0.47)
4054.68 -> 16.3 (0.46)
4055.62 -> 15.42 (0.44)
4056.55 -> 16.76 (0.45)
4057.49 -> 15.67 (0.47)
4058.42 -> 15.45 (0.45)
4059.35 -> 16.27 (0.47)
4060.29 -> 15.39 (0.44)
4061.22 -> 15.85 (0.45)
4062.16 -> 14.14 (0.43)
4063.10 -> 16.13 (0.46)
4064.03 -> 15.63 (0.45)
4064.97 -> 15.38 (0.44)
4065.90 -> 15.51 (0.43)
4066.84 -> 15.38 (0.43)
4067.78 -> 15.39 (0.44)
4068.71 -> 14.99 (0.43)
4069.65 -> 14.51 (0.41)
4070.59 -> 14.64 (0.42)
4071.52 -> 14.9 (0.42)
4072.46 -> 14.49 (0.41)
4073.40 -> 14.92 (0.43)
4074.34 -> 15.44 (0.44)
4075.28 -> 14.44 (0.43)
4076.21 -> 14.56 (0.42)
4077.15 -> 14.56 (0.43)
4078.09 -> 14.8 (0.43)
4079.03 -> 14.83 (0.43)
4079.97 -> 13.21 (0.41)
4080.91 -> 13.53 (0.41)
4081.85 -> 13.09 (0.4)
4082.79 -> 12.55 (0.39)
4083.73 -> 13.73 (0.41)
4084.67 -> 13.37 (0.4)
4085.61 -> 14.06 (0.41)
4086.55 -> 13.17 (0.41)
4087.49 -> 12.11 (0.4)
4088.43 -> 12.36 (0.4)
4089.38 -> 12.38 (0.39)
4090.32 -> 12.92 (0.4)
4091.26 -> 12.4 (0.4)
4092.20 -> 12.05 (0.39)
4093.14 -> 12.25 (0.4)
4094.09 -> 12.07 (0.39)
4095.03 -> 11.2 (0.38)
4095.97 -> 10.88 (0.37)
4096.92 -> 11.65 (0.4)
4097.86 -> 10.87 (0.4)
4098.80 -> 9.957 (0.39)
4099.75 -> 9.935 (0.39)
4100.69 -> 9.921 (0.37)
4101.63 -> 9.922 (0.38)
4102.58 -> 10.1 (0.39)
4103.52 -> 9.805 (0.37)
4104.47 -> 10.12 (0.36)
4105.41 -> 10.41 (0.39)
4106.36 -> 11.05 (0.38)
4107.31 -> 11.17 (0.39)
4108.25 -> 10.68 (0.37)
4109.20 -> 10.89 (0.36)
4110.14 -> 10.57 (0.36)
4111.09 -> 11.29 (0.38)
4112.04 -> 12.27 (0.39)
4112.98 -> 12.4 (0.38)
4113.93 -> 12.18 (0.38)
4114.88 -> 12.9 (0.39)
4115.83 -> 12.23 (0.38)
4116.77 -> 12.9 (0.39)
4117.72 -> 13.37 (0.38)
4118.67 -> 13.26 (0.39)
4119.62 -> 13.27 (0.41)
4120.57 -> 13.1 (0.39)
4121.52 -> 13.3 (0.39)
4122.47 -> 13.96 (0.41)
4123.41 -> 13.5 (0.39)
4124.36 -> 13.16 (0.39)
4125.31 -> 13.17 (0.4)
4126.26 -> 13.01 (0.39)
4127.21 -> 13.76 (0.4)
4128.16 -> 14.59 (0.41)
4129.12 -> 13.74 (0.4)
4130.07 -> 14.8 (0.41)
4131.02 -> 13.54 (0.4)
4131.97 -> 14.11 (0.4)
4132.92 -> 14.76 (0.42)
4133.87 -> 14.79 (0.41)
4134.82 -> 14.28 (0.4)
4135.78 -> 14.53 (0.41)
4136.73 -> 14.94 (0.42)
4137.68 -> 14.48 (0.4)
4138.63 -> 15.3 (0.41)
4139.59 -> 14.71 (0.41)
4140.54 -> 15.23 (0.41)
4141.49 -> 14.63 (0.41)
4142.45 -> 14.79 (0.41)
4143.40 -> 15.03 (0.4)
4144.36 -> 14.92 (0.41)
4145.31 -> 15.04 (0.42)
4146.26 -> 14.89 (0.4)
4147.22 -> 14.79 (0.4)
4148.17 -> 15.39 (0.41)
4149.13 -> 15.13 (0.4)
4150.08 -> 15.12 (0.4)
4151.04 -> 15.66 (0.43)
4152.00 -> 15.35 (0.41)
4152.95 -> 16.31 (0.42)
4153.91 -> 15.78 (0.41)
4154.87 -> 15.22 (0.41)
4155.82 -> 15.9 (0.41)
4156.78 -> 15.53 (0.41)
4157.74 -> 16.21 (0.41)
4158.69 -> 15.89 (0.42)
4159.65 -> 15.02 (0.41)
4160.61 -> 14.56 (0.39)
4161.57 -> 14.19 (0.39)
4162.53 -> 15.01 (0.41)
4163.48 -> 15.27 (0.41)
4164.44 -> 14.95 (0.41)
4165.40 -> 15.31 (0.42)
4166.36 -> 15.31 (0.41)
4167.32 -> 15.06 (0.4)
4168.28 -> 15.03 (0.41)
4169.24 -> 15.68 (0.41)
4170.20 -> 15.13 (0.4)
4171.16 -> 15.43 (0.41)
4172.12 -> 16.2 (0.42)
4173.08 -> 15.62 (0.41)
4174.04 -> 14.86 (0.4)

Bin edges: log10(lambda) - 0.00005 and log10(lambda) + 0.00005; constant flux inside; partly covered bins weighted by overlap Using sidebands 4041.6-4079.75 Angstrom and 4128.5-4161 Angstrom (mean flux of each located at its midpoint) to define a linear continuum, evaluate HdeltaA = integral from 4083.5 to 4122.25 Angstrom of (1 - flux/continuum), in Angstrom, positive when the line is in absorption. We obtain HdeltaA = 8.9 Angstrom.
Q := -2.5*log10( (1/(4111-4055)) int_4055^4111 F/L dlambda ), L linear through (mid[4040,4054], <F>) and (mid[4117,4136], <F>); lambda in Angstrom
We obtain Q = 0.16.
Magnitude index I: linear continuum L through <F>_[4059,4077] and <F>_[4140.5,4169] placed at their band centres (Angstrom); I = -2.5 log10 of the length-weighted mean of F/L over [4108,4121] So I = 0.23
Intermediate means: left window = 15.1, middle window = 12.3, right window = 15.2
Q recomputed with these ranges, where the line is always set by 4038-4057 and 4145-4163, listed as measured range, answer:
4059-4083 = 0.10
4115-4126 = 0.19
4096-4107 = 0.46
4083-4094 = 0.25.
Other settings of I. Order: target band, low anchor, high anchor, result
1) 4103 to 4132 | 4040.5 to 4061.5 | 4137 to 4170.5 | 0.24 mag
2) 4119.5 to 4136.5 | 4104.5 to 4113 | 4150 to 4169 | -0.10 mag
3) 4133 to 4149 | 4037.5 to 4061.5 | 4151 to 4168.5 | 0.05 mag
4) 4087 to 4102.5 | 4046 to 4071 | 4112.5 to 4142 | 0.28 mag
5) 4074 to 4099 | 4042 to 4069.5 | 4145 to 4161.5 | 0.22 mag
